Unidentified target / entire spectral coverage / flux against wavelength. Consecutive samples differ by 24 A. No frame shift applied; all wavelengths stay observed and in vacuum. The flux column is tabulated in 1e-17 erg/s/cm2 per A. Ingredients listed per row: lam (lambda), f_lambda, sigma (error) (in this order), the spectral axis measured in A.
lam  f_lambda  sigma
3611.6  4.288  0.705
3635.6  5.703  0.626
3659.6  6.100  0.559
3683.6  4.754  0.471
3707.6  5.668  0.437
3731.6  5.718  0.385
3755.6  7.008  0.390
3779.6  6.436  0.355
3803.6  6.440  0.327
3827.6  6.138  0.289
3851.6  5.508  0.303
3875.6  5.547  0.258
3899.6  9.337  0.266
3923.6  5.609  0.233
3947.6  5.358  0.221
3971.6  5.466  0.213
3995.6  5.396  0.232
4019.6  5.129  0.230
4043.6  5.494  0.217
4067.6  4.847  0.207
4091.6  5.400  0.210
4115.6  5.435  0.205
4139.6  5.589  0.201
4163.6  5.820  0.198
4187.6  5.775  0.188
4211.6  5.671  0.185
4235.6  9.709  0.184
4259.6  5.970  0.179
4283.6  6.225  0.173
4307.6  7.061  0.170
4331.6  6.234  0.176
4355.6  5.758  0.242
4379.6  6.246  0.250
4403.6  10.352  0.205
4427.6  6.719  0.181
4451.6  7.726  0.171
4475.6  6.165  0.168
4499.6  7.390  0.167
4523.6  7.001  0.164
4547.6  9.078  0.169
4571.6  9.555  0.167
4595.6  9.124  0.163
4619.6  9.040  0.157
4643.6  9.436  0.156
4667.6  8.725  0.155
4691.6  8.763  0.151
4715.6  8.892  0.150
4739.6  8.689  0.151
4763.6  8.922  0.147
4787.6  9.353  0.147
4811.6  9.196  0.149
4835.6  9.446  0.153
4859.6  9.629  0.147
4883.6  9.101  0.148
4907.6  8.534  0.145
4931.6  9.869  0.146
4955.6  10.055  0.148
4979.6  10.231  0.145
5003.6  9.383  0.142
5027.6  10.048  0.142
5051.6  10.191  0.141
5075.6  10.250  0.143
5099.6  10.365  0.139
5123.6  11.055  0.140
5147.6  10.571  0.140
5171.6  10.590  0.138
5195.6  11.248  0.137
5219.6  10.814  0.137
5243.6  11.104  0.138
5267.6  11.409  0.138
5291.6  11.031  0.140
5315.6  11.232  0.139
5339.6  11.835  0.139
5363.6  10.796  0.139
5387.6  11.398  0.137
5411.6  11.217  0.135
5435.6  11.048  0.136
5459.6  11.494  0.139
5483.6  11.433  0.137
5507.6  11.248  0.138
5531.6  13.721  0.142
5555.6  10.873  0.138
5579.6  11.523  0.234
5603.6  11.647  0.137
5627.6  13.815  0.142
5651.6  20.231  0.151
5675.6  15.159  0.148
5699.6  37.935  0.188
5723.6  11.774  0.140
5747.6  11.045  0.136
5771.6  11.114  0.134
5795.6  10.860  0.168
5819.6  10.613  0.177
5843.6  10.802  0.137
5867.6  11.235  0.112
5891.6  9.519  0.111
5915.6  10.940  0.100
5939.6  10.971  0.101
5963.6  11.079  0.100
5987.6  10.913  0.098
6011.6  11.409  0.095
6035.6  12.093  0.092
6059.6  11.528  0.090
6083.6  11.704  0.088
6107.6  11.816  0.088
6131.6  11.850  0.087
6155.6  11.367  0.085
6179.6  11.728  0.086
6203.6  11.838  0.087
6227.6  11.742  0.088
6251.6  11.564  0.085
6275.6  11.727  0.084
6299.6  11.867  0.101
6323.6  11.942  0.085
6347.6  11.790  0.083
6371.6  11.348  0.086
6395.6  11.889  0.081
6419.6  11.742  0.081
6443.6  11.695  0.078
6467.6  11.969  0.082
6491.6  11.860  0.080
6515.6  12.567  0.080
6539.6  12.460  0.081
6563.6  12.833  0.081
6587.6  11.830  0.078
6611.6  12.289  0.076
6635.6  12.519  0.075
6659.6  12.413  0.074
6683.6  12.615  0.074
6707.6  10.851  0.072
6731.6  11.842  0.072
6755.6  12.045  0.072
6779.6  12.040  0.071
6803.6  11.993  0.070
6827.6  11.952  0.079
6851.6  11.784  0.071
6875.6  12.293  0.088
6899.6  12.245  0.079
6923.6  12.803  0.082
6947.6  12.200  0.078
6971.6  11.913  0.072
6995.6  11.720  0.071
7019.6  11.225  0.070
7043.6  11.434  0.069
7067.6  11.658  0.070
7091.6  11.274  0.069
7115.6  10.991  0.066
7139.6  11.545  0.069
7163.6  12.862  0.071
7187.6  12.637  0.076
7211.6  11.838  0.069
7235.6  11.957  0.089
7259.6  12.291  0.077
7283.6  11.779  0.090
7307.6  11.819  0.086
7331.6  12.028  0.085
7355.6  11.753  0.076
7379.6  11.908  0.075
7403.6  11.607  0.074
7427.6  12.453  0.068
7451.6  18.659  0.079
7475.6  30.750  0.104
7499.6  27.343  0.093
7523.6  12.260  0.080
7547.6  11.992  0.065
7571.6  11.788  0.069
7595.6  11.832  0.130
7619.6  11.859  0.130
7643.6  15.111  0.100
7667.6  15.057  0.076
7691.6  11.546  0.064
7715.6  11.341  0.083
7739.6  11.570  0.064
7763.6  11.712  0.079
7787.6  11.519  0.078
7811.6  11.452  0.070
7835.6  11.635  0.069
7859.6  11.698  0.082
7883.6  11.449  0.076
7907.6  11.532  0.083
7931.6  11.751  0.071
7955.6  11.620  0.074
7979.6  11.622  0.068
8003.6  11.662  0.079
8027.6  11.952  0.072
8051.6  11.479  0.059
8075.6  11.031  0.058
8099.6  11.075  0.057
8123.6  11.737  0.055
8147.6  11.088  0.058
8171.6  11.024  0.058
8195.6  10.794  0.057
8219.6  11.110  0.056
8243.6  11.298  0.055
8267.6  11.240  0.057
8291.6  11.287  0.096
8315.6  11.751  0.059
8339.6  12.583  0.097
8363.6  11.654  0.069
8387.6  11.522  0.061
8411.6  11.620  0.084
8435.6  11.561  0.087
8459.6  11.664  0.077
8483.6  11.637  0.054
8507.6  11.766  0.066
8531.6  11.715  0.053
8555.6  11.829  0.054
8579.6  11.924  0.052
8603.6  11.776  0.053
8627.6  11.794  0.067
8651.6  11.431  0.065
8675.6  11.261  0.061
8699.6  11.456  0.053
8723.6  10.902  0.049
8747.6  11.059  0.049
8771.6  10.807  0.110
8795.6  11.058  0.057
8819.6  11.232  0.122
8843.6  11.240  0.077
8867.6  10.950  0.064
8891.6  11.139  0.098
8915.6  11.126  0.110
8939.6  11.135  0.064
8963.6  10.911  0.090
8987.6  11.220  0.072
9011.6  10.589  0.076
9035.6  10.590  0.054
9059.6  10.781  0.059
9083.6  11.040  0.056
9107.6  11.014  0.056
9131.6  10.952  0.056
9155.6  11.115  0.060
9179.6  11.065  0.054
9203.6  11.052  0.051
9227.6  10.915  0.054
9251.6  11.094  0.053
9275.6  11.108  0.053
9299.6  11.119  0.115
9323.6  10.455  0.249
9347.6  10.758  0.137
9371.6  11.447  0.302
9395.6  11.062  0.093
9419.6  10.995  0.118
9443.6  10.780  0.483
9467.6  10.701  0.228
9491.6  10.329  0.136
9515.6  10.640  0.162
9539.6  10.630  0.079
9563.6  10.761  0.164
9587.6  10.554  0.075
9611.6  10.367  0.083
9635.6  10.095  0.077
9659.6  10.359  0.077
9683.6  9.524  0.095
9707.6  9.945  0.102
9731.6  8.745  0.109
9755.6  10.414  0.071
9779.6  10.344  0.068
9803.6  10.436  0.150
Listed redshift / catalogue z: 0.14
